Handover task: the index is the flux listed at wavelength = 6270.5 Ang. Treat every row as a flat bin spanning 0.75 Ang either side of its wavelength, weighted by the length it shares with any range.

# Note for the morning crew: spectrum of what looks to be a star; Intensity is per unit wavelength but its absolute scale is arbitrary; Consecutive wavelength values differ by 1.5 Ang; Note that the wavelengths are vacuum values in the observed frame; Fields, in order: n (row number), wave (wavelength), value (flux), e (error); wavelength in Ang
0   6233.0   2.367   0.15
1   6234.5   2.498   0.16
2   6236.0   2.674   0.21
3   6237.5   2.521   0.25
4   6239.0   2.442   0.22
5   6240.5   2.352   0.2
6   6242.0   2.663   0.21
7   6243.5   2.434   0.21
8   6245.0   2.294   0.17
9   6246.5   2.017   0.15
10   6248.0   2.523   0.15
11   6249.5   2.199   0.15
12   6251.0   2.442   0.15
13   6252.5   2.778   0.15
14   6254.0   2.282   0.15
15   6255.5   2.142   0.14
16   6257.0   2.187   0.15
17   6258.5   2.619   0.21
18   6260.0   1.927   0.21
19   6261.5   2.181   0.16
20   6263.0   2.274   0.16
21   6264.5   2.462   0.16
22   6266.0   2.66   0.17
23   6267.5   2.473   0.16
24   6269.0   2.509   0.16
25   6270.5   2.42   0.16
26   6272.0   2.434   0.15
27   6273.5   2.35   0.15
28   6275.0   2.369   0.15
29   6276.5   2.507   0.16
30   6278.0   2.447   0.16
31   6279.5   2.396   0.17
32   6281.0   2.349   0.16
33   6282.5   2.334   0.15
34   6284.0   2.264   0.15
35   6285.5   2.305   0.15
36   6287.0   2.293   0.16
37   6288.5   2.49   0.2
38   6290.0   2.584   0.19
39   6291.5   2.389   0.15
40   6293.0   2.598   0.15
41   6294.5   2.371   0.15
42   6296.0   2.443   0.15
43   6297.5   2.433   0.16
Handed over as 2.42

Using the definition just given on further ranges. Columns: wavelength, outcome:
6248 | 2.523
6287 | 2.293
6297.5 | 2.433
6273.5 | 2.35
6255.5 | 2.142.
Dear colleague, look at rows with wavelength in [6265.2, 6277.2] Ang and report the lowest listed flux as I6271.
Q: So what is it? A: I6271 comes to 2.35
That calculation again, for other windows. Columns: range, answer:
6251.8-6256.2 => 2.142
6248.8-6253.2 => 2.199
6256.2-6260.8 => 1.927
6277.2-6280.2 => 2.396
